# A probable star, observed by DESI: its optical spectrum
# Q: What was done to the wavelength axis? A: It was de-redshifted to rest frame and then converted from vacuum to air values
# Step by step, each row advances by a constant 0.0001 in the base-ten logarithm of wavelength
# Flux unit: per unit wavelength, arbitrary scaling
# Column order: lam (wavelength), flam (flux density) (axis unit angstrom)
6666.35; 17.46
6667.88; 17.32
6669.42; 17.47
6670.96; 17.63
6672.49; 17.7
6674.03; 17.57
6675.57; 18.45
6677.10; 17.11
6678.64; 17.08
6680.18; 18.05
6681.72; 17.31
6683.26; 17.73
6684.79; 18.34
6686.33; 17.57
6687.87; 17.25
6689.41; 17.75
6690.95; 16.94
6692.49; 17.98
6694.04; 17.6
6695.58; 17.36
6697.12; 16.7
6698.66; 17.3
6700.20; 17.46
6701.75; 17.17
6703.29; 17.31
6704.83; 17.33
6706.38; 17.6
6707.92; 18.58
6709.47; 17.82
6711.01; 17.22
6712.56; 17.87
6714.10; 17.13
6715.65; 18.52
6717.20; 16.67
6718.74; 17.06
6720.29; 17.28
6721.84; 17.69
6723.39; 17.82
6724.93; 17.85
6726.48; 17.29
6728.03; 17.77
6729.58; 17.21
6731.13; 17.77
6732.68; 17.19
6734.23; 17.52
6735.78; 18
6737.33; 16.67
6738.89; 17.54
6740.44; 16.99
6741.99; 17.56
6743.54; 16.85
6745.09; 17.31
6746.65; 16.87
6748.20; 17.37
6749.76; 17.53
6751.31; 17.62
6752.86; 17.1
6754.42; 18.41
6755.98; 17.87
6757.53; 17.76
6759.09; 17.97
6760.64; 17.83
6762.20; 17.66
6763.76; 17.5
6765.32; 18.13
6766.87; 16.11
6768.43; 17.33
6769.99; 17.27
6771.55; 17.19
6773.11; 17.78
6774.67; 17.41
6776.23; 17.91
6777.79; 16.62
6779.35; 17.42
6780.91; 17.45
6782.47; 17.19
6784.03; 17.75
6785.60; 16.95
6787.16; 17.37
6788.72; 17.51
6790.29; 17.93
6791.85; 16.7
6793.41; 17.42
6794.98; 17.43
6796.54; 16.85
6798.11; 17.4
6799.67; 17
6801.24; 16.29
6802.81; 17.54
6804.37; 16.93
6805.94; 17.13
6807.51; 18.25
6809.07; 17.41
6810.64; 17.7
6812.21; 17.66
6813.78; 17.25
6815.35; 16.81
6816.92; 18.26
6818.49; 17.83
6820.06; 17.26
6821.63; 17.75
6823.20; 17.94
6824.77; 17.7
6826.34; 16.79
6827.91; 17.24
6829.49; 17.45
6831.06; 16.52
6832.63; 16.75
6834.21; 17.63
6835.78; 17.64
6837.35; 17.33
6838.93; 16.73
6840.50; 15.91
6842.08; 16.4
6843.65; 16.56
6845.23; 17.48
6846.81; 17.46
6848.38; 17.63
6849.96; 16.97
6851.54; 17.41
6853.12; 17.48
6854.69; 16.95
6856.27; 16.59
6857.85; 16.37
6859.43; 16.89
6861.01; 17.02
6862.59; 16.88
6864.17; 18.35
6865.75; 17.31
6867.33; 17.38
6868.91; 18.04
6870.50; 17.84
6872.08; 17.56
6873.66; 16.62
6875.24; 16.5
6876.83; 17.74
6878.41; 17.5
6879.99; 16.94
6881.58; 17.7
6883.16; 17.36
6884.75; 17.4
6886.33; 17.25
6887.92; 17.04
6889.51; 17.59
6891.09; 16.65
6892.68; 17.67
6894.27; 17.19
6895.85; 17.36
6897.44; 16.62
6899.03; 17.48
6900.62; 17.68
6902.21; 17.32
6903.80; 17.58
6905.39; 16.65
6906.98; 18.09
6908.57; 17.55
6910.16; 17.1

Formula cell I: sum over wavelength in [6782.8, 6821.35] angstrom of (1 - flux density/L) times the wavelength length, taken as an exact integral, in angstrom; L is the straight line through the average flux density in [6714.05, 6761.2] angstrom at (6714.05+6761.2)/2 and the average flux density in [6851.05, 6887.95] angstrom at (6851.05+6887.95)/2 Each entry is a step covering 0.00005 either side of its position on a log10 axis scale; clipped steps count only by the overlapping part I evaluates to 0.0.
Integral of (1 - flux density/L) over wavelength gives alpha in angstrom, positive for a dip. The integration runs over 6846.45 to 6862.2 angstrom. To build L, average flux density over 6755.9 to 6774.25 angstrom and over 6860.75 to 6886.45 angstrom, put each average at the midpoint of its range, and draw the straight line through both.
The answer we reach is 0.3 angstrom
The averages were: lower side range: 17.5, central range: 17.1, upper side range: 17.4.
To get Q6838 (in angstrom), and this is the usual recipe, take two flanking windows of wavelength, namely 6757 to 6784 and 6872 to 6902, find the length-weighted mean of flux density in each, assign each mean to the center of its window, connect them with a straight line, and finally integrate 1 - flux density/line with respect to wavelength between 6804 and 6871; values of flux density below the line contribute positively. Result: 0.23 angstrom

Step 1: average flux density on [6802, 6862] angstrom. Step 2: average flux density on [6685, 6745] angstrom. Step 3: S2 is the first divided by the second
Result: 1.0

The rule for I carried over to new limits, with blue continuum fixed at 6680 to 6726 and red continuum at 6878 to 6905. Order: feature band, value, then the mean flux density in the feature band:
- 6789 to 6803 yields 0.20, 17.2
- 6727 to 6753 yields 0.21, 17.4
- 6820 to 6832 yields 0.04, 17.3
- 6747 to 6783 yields -0.07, 17.5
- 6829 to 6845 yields 0.43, 16.9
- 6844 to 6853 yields 0.00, 17.3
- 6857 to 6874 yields 0.02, 17.3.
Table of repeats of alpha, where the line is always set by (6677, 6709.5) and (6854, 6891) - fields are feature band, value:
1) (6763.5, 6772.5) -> 0.1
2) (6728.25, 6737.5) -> 0.0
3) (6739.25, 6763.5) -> -0.1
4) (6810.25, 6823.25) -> -0.2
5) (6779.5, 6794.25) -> 0.0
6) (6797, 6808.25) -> 0.1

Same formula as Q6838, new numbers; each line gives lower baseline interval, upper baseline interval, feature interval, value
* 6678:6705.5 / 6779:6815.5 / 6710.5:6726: -0.1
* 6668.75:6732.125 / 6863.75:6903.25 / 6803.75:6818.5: -0.1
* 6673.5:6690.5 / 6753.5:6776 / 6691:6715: 0.2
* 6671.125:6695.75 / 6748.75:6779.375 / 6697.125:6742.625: 0.3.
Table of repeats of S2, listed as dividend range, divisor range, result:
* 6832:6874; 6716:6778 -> 0.98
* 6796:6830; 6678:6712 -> 0.99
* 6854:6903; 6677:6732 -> 0.98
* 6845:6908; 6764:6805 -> 1.00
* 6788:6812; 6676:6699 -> 0.99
